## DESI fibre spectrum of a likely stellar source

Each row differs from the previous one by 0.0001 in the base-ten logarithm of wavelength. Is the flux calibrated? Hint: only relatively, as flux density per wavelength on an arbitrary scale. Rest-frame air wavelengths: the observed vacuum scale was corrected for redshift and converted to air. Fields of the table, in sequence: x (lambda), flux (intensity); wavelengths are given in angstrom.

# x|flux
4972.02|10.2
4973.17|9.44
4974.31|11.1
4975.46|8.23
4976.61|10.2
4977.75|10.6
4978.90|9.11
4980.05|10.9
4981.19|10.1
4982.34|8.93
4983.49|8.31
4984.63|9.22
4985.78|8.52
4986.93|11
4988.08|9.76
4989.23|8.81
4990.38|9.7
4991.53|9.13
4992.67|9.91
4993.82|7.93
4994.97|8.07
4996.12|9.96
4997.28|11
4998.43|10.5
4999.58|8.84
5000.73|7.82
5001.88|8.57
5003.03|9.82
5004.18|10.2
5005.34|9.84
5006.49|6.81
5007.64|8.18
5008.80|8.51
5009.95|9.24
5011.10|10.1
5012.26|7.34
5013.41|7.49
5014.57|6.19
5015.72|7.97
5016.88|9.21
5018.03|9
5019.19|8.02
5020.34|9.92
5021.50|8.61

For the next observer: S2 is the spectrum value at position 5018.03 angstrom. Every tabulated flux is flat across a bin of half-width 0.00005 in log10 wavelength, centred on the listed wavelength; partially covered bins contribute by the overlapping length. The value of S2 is 9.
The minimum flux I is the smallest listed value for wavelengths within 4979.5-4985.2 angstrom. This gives 8.31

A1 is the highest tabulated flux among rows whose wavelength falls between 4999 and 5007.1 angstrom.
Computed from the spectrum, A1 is 10.2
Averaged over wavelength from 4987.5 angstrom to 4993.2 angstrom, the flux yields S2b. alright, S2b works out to 9.47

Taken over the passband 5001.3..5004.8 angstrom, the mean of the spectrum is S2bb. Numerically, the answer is 9.52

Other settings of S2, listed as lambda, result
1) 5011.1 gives 10.1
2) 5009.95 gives 9.24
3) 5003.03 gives 9.82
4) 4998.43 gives 10.5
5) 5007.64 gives 8.18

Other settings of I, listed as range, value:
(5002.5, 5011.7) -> 6.81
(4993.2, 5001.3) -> 7.82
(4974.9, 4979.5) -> 8.23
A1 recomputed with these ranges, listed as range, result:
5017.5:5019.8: 9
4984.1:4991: 11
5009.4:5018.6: 10.1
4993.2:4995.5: 8.07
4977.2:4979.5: 10.6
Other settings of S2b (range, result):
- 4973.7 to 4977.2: 9.85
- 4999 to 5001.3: 8.35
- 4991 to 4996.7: 9.01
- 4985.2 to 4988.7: 9.73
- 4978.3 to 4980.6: 9.97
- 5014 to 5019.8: 8.1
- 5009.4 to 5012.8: 8.9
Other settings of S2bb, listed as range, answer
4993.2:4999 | 9.48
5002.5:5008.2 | 8.97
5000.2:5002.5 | 8.25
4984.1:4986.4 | 8.89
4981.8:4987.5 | 9.2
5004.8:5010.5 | 8.51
